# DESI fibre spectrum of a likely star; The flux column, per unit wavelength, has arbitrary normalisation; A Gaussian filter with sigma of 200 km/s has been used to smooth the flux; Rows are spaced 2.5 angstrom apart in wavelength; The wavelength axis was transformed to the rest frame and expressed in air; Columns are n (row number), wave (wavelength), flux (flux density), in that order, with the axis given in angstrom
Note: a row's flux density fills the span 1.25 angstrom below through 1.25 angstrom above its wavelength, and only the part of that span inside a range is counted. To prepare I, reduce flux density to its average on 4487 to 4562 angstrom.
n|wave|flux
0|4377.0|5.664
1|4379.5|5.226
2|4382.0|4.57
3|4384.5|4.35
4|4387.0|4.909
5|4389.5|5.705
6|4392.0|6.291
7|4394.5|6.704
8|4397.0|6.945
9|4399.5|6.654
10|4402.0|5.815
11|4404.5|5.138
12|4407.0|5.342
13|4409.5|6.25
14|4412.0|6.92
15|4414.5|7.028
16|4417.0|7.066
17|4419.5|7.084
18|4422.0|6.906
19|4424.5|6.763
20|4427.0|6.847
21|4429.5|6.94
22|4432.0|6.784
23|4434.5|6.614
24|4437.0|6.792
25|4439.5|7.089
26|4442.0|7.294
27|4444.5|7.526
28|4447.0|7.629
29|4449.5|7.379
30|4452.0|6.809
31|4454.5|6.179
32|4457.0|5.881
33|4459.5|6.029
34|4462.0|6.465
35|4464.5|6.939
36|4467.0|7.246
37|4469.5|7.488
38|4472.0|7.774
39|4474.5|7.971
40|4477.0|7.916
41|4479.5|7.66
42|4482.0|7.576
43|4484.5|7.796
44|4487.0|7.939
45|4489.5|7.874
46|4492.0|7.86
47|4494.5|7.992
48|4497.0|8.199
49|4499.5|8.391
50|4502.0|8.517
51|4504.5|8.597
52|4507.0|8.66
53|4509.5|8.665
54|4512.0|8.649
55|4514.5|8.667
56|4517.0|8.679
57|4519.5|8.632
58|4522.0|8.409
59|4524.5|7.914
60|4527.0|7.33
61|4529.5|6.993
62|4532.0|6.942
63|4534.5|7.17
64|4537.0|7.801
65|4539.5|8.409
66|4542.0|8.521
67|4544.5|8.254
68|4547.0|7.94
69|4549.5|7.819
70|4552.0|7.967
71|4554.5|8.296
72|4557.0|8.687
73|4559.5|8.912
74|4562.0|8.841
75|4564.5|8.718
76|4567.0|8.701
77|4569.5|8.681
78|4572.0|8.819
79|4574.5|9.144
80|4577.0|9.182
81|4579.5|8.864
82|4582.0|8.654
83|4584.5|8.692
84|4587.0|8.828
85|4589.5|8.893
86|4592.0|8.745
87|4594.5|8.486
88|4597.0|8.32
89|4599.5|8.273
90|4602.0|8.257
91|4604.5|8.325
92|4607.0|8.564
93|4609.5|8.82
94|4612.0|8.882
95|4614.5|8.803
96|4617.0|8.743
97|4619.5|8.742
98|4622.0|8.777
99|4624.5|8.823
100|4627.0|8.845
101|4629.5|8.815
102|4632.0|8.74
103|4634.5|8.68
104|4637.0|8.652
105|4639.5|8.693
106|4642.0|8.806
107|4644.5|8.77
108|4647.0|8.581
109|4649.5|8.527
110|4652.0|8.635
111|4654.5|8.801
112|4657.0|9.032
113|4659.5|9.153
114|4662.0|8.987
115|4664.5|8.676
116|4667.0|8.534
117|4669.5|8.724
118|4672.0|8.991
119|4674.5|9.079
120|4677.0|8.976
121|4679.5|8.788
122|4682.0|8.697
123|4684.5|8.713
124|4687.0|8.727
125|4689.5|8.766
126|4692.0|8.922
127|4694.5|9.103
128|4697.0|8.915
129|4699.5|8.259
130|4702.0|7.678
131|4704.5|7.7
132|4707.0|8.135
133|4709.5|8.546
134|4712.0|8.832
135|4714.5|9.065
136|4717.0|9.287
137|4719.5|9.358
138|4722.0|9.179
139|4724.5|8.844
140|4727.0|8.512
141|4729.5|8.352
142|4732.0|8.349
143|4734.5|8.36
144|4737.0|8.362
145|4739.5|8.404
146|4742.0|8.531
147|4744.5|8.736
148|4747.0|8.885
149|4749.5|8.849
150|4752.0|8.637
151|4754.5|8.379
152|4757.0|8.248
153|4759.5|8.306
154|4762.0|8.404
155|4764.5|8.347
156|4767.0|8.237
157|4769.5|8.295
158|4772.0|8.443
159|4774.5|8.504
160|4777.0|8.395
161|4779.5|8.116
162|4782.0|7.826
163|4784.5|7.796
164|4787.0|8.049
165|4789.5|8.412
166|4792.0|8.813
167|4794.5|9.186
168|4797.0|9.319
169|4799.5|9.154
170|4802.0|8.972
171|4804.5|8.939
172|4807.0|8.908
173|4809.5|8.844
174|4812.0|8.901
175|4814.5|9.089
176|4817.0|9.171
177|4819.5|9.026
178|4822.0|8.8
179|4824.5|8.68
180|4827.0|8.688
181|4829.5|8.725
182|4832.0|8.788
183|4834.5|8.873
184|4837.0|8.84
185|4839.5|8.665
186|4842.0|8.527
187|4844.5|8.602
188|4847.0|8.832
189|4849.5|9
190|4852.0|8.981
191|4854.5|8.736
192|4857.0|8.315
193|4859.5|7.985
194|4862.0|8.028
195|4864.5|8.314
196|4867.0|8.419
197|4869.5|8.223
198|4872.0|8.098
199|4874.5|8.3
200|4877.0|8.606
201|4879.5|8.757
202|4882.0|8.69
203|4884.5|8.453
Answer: 8.17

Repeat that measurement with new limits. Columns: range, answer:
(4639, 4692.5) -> 8.8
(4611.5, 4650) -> 8.74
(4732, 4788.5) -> 8.37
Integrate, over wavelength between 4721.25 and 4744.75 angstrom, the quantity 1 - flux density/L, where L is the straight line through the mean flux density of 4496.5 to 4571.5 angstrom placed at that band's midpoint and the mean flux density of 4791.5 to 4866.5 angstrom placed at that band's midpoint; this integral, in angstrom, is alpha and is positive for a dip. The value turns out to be 0.2 angstrom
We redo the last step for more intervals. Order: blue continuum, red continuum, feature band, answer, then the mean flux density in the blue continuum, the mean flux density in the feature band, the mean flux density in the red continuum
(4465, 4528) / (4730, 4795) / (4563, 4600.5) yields -2.5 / 8.09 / 8.74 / 8.41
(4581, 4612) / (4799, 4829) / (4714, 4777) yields 1.6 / 8.58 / 8.59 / 8.92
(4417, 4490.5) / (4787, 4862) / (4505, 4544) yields -3.4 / 7.14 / 8.11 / 8.79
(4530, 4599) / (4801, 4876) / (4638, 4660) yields -0.7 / 8.44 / 8.76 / 8.67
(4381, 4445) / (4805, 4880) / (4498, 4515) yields -4.2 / 6.39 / 8.58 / 8.66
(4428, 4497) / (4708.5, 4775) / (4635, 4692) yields -3.9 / 7.25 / 8.79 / 8.6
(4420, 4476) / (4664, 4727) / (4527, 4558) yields -0.9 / 6.98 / 7.87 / 8.74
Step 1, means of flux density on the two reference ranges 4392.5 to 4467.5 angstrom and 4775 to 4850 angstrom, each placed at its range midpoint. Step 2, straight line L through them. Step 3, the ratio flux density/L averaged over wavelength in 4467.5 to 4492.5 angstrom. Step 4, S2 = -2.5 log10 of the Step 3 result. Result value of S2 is -0.12 mag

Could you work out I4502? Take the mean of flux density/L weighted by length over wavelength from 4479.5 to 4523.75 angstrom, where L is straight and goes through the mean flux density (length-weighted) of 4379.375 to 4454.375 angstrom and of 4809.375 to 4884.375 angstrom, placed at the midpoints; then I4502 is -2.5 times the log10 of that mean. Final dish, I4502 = -0.20 mag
